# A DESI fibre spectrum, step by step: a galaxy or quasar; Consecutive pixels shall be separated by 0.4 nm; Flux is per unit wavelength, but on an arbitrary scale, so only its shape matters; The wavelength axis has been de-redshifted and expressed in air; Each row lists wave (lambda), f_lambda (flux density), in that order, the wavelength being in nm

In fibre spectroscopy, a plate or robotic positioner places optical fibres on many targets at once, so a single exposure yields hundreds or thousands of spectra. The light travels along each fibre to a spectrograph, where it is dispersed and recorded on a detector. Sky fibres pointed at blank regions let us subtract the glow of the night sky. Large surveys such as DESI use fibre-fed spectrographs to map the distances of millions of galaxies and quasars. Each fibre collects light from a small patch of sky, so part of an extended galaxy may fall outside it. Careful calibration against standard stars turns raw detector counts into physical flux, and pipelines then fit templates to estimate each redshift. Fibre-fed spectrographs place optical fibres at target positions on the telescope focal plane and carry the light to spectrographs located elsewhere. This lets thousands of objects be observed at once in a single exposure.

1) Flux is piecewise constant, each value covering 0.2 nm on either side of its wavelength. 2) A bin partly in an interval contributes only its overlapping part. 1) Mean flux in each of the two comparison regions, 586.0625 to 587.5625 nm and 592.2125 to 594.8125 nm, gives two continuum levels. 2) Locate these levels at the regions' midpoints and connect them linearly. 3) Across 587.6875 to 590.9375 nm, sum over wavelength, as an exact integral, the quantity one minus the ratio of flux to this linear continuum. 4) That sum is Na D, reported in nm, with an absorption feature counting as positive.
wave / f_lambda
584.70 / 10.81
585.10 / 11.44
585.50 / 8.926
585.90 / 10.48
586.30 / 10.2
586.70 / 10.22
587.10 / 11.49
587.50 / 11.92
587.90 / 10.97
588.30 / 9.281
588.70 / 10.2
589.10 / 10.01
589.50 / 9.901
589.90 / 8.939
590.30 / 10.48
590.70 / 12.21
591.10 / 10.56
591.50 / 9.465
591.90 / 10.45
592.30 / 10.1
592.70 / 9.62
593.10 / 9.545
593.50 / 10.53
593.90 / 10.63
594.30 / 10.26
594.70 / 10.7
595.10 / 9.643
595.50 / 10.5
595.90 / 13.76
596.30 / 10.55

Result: 0.11 nm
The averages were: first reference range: 10.9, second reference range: 10.2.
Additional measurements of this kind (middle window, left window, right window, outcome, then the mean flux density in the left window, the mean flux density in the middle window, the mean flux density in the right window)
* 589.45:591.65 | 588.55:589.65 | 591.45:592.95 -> -0.068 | 10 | 10.3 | 9.94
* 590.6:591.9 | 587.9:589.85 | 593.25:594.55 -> -0.056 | 9.89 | 10.6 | 10.4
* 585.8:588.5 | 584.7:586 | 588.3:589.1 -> -0.144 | 10.3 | 10.7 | 9.92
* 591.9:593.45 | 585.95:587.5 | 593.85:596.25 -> 0.136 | 10.8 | 9.92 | 10.9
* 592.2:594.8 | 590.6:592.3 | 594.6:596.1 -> 0.164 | 10.5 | 10.2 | 11.2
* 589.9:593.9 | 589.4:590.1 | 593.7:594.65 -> -0.156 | 9.35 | 10.3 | 10.5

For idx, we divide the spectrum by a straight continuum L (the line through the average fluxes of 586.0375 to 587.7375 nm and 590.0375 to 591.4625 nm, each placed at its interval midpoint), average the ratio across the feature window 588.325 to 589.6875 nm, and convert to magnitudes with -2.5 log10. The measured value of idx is 0.10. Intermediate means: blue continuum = 10.9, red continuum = 10.8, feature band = 9.94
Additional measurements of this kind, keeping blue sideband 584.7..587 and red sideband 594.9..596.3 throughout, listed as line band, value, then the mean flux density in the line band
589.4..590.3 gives 0.12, 9.6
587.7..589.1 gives 0.05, 10.1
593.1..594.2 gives 0.07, 10.4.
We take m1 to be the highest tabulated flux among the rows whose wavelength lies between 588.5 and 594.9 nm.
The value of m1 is 12.21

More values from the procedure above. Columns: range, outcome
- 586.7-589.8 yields 11.92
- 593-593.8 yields 10.53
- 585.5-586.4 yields 10.48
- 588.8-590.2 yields 10.01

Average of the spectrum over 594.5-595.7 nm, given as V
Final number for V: 10.3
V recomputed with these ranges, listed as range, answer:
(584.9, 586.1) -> 10.3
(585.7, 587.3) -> 10.6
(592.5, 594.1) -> 10.1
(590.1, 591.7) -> 10.7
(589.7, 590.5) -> 9.71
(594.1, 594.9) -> 10.5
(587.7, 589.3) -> 10.1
